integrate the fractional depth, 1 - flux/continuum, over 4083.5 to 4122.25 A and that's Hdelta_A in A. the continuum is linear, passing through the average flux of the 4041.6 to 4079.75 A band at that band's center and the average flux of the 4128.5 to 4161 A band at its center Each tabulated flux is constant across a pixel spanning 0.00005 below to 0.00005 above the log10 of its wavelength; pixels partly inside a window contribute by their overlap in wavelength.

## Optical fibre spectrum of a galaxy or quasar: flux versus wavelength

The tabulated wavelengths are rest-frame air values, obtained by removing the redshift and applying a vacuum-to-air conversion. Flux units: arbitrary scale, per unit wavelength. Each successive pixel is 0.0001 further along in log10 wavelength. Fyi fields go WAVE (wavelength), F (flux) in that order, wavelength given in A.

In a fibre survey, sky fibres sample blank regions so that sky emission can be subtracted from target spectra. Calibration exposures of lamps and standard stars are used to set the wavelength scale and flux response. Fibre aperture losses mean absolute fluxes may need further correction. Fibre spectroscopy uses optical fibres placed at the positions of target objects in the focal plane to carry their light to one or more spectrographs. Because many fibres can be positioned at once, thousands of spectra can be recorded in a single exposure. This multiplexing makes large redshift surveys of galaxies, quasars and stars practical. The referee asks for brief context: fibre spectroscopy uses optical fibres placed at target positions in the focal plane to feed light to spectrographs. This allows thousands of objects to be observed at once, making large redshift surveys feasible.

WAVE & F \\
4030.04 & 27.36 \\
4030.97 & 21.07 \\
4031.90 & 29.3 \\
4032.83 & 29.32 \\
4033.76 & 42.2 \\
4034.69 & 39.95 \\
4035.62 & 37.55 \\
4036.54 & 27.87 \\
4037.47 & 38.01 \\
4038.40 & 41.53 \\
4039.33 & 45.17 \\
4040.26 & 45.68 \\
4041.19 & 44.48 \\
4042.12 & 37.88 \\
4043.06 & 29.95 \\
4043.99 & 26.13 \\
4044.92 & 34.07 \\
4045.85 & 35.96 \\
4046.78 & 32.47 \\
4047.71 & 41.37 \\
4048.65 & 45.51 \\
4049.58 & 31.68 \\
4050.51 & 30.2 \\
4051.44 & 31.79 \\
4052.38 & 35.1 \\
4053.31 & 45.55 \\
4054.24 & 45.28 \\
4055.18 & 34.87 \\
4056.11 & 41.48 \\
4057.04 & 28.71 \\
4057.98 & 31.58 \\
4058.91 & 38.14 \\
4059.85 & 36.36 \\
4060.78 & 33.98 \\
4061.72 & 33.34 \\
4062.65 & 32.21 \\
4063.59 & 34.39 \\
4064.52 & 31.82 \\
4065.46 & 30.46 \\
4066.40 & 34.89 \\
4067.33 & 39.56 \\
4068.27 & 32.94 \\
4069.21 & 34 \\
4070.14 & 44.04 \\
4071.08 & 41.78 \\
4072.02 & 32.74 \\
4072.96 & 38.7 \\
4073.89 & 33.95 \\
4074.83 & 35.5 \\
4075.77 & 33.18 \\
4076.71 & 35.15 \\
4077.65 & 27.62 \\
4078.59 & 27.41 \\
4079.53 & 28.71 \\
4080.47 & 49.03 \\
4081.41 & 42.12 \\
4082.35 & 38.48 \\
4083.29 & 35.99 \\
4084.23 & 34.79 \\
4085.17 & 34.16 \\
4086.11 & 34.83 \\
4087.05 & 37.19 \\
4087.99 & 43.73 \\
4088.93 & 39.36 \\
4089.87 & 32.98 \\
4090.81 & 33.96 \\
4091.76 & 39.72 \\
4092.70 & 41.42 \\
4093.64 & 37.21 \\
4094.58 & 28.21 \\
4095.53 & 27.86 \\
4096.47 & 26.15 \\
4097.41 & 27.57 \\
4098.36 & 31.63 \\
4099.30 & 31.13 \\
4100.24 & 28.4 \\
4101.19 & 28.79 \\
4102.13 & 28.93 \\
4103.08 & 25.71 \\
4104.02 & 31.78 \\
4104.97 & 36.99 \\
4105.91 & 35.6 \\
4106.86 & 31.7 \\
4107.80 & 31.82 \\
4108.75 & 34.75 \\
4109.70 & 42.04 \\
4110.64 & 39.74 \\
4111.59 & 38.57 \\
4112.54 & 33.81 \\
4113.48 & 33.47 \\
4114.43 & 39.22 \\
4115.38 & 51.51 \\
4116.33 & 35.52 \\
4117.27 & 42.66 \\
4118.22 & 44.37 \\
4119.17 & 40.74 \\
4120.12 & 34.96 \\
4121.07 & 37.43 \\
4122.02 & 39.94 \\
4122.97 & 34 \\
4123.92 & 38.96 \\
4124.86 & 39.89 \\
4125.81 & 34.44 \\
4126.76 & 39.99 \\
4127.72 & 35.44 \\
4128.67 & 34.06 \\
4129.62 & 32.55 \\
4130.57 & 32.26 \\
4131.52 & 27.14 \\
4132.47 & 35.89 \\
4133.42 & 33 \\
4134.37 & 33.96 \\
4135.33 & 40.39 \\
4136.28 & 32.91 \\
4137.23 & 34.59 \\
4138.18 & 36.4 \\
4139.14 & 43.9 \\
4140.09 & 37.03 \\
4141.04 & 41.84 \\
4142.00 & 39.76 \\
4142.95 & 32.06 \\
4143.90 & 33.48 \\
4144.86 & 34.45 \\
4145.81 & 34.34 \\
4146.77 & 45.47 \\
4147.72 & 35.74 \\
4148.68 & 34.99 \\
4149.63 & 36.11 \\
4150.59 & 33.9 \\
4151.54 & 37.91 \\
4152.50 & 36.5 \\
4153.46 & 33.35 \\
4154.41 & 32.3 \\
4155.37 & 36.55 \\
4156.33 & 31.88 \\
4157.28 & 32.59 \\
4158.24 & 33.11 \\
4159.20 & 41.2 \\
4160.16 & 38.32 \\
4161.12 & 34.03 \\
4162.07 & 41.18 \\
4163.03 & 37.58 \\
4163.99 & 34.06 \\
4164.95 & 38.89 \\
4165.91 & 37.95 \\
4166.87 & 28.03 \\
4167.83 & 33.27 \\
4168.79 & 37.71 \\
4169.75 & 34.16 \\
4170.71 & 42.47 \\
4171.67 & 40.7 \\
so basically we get -0.1 A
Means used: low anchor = 34.9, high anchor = 35.6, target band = 35.4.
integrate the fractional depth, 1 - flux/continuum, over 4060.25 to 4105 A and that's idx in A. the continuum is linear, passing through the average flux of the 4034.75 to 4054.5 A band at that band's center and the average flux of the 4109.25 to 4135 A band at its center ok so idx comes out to 3.6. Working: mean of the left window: 37.3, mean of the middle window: 34.2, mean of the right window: 37.3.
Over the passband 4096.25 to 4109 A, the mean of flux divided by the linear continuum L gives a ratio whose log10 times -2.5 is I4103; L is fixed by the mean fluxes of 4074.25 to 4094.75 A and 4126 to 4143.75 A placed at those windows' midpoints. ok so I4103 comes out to 0.17 mag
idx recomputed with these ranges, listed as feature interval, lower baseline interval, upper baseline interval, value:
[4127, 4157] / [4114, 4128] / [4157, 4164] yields 1.93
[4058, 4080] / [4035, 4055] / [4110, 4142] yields 1.75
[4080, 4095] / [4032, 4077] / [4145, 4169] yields -0.70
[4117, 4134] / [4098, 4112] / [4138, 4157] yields -0.87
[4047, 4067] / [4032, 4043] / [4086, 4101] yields 0.62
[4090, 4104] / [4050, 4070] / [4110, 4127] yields 2.34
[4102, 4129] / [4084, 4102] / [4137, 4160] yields -1.78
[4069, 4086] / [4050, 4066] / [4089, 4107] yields -1.22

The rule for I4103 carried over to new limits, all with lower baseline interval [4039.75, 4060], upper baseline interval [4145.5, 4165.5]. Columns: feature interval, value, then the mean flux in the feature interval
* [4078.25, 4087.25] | 0.00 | 36.4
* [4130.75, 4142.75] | 0.00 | 36.2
